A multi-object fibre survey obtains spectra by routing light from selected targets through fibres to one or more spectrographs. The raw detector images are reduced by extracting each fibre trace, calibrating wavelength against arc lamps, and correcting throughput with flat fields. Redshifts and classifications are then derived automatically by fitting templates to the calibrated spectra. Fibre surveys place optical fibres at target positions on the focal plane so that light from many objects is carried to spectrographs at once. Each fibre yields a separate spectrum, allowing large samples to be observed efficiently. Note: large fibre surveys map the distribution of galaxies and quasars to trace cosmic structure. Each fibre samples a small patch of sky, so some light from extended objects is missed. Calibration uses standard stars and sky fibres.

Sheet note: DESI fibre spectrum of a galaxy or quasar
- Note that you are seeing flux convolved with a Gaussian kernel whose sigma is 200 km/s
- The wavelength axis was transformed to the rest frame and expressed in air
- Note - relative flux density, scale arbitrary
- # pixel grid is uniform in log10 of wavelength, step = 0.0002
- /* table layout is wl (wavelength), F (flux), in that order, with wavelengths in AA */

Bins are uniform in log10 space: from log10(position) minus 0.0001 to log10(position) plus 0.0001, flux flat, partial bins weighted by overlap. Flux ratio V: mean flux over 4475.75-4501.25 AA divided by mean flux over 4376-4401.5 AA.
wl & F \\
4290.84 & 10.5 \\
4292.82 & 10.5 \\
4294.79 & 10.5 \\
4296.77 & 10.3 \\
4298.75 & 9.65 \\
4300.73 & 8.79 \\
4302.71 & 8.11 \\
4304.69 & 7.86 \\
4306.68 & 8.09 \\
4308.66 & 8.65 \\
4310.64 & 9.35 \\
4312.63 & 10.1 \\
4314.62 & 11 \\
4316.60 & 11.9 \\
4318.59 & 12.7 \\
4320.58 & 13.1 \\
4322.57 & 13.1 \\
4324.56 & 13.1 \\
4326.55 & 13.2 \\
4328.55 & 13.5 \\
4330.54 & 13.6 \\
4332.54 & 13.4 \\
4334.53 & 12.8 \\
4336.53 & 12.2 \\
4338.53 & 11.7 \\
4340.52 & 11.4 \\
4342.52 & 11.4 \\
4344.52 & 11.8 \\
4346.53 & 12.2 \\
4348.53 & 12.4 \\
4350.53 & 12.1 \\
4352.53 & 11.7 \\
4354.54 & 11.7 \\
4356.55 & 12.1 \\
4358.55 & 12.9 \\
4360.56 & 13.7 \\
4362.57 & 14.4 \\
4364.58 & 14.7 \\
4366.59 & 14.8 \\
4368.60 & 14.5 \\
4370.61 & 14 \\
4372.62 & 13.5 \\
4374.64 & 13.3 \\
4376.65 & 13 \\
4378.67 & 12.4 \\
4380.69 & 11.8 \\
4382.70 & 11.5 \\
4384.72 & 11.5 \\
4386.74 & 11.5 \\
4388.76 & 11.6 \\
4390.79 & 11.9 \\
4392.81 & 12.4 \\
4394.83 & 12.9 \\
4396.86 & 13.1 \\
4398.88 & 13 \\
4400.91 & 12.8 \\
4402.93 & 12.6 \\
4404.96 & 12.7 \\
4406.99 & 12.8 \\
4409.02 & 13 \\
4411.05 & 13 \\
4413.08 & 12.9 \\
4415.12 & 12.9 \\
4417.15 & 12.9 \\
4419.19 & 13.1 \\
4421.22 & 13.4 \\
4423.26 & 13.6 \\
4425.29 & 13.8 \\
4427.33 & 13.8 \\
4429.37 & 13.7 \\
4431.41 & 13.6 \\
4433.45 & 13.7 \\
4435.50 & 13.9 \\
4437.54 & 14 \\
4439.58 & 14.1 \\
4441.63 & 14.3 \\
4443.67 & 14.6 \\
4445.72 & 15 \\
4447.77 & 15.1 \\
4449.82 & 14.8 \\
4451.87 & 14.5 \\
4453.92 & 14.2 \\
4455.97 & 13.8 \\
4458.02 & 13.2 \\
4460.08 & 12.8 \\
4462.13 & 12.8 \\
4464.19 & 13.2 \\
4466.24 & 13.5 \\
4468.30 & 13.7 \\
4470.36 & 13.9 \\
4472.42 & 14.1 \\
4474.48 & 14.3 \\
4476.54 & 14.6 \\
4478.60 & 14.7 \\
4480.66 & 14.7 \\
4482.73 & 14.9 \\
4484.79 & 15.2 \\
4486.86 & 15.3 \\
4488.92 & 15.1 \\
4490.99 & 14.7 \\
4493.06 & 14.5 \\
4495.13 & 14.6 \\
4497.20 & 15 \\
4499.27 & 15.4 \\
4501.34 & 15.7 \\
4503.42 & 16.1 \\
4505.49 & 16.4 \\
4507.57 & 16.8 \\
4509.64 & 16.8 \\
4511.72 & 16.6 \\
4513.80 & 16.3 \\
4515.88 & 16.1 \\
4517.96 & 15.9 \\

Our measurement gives 1.22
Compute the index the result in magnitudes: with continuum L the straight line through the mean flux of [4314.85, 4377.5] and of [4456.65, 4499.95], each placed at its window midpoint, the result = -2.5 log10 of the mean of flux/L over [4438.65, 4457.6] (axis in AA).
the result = -0.04 mag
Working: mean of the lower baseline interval 12.9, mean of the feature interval 14.4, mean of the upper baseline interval 14.3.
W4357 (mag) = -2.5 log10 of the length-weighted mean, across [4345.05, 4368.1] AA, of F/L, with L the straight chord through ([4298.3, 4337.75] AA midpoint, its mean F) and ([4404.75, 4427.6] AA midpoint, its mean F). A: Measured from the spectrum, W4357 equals -0.09 mag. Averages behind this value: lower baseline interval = 11.2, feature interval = 13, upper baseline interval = 13.2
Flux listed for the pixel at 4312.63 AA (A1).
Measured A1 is 10.1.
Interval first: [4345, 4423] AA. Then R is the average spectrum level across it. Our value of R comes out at 12.8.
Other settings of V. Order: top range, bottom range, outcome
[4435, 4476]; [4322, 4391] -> 1.10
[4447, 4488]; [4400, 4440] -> 1.06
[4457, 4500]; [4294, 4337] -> 1.28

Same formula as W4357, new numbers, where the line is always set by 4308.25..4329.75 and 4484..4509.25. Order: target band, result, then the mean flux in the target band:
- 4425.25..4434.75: 0.03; 13.7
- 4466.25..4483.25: 0.05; 14.3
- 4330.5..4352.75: 0.01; 12.2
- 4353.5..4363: -0.01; 12.9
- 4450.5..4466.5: 0.09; 13.5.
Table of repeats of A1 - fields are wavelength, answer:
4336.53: 12.2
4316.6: 11.9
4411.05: 13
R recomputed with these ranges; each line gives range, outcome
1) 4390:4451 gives 13.5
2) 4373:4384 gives 12.4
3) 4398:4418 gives 12.9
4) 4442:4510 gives 14.6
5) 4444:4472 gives 13.9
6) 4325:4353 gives 12.4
